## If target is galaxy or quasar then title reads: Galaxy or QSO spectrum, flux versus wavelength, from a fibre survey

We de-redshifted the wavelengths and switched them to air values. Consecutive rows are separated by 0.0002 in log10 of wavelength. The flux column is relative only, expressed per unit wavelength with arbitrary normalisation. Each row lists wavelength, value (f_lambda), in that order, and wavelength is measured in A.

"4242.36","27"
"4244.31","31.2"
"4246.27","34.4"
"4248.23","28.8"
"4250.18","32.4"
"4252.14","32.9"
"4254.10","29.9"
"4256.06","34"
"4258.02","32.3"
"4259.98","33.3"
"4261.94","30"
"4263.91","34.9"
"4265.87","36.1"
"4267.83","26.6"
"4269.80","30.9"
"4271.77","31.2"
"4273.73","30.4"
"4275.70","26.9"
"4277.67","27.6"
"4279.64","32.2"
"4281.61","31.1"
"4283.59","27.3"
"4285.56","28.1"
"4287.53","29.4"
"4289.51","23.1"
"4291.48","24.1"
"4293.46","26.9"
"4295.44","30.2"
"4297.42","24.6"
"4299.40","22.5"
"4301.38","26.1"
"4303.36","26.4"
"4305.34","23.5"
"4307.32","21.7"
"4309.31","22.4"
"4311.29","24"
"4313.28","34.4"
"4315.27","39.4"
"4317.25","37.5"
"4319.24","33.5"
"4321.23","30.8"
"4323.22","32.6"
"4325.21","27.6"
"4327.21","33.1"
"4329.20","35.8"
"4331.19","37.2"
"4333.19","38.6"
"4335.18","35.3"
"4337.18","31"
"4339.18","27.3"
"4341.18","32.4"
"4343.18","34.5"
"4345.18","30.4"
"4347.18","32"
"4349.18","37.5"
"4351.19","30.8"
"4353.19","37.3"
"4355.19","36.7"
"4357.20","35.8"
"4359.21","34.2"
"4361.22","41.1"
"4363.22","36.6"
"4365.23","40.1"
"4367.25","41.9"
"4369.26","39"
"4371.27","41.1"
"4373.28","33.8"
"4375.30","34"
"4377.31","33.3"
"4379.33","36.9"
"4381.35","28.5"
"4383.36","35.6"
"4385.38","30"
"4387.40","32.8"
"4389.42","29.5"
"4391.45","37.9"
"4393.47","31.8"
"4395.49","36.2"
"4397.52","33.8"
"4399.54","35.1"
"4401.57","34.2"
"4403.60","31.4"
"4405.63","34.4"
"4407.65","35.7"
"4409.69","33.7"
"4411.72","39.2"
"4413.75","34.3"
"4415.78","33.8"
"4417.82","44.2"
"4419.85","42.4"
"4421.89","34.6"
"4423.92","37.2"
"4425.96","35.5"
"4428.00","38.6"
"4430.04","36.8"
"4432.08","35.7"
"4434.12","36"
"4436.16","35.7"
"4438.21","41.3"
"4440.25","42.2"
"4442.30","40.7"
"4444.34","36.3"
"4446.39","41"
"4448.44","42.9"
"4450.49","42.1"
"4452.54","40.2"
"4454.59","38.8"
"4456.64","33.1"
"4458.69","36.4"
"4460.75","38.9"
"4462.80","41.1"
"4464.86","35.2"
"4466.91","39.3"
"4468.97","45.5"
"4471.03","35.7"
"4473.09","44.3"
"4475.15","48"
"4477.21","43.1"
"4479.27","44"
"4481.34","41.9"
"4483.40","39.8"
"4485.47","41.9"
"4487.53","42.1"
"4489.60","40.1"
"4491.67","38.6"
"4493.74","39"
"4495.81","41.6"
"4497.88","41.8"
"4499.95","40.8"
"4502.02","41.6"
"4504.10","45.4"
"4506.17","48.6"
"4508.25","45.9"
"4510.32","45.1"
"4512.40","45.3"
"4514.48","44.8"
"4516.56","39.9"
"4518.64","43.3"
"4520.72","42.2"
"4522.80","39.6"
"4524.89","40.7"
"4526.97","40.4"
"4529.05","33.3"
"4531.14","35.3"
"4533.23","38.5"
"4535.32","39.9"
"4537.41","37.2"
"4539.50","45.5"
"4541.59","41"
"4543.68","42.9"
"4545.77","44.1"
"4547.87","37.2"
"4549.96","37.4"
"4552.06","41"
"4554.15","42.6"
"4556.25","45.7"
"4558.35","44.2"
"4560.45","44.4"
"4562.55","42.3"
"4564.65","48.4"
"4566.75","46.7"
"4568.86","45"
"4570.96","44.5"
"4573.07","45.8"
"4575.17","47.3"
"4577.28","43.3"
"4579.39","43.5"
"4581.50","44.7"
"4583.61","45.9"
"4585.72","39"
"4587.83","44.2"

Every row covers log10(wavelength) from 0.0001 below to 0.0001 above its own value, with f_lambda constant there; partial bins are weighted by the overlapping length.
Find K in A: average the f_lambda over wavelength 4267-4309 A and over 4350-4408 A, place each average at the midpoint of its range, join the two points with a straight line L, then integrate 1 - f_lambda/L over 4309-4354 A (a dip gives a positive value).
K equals -3.0 A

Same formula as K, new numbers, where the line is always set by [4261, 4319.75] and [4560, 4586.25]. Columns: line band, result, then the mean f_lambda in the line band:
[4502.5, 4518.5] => -1.4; 44.8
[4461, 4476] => -0.9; 41.1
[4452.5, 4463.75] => 0.1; 37.9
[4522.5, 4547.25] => 1.6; 39.8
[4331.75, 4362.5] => -2.3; 34.4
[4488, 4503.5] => -0.1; 40.7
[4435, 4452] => -1.3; 40.2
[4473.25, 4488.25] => -1.3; 43.1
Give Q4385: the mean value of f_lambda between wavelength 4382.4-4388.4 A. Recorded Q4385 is 32.8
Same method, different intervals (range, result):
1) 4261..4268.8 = 31.9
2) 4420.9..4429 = 36.5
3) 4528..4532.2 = 34.3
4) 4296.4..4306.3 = 24.6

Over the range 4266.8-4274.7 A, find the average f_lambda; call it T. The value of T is 29.8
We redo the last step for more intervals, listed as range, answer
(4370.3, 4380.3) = 35.8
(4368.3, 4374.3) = 38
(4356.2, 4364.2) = 36.9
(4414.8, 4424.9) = 38.5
